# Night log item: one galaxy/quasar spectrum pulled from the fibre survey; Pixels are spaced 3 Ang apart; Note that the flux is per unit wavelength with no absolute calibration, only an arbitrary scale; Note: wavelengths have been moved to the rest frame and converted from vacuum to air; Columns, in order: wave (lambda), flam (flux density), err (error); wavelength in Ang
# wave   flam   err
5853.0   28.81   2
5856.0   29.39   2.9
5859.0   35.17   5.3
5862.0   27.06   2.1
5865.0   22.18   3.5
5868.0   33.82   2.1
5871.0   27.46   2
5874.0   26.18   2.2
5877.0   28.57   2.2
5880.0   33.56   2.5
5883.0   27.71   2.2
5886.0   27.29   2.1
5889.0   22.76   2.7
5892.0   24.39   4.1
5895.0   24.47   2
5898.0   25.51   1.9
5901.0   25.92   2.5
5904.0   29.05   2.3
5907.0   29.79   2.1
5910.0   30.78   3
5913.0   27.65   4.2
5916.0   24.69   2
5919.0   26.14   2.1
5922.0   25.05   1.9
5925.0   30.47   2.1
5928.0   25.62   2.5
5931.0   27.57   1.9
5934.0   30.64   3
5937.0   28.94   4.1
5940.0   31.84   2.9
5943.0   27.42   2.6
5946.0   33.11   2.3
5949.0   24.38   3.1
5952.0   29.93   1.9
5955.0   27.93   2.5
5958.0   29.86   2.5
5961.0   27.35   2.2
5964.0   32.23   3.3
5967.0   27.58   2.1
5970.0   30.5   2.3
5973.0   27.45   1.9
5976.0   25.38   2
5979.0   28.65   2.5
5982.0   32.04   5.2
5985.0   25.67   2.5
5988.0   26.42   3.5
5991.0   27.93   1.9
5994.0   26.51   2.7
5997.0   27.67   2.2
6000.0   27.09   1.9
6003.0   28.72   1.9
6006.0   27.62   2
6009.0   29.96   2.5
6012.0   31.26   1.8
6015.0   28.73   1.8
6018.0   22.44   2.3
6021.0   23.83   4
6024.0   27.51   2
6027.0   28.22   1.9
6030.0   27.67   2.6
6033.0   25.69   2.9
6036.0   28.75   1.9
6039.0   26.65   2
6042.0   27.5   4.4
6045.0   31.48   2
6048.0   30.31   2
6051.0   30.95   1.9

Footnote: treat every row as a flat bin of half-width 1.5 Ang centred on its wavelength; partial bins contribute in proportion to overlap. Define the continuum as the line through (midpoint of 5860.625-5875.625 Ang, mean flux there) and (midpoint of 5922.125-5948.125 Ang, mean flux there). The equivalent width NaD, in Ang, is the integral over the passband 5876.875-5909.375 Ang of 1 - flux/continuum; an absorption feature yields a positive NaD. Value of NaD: 0.90 Ang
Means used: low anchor 27.4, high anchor 29.1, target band 27.2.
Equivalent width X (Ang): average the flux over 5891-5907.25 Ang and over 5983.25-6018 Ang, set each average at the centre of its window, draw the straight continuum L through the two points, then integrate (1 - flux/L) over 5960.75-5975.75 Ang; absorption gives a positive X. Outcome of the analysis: -0.9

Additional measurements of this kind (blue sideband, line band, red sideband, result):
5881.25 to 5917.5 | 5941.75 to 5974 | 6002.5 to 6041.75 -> -2.2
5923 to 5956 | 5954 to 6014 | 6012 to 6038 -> -1.3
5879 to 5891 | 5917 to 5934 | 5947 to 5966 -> 0.6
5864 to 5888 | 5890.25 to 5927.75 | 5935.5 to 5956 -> 2.3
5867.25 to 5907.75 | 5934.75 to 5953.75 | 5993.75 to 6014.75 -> -0.9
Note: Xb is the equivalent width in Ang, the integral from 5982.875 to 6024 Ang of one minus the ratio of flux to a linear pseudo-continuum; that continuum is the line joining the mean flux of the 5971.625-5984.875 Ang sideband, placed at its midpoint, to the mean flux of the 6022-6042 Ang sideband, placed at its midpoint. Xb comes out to 0.7 Ang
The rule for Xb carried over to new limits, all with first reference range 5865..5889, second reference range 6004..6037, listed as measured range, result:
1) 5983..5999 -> 0.4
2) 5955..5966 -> -0.6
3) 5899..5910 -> -0.1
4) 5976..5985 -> -0.3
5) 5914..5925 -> 0.8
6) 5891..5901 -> 1.2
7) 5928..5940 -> -0.4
